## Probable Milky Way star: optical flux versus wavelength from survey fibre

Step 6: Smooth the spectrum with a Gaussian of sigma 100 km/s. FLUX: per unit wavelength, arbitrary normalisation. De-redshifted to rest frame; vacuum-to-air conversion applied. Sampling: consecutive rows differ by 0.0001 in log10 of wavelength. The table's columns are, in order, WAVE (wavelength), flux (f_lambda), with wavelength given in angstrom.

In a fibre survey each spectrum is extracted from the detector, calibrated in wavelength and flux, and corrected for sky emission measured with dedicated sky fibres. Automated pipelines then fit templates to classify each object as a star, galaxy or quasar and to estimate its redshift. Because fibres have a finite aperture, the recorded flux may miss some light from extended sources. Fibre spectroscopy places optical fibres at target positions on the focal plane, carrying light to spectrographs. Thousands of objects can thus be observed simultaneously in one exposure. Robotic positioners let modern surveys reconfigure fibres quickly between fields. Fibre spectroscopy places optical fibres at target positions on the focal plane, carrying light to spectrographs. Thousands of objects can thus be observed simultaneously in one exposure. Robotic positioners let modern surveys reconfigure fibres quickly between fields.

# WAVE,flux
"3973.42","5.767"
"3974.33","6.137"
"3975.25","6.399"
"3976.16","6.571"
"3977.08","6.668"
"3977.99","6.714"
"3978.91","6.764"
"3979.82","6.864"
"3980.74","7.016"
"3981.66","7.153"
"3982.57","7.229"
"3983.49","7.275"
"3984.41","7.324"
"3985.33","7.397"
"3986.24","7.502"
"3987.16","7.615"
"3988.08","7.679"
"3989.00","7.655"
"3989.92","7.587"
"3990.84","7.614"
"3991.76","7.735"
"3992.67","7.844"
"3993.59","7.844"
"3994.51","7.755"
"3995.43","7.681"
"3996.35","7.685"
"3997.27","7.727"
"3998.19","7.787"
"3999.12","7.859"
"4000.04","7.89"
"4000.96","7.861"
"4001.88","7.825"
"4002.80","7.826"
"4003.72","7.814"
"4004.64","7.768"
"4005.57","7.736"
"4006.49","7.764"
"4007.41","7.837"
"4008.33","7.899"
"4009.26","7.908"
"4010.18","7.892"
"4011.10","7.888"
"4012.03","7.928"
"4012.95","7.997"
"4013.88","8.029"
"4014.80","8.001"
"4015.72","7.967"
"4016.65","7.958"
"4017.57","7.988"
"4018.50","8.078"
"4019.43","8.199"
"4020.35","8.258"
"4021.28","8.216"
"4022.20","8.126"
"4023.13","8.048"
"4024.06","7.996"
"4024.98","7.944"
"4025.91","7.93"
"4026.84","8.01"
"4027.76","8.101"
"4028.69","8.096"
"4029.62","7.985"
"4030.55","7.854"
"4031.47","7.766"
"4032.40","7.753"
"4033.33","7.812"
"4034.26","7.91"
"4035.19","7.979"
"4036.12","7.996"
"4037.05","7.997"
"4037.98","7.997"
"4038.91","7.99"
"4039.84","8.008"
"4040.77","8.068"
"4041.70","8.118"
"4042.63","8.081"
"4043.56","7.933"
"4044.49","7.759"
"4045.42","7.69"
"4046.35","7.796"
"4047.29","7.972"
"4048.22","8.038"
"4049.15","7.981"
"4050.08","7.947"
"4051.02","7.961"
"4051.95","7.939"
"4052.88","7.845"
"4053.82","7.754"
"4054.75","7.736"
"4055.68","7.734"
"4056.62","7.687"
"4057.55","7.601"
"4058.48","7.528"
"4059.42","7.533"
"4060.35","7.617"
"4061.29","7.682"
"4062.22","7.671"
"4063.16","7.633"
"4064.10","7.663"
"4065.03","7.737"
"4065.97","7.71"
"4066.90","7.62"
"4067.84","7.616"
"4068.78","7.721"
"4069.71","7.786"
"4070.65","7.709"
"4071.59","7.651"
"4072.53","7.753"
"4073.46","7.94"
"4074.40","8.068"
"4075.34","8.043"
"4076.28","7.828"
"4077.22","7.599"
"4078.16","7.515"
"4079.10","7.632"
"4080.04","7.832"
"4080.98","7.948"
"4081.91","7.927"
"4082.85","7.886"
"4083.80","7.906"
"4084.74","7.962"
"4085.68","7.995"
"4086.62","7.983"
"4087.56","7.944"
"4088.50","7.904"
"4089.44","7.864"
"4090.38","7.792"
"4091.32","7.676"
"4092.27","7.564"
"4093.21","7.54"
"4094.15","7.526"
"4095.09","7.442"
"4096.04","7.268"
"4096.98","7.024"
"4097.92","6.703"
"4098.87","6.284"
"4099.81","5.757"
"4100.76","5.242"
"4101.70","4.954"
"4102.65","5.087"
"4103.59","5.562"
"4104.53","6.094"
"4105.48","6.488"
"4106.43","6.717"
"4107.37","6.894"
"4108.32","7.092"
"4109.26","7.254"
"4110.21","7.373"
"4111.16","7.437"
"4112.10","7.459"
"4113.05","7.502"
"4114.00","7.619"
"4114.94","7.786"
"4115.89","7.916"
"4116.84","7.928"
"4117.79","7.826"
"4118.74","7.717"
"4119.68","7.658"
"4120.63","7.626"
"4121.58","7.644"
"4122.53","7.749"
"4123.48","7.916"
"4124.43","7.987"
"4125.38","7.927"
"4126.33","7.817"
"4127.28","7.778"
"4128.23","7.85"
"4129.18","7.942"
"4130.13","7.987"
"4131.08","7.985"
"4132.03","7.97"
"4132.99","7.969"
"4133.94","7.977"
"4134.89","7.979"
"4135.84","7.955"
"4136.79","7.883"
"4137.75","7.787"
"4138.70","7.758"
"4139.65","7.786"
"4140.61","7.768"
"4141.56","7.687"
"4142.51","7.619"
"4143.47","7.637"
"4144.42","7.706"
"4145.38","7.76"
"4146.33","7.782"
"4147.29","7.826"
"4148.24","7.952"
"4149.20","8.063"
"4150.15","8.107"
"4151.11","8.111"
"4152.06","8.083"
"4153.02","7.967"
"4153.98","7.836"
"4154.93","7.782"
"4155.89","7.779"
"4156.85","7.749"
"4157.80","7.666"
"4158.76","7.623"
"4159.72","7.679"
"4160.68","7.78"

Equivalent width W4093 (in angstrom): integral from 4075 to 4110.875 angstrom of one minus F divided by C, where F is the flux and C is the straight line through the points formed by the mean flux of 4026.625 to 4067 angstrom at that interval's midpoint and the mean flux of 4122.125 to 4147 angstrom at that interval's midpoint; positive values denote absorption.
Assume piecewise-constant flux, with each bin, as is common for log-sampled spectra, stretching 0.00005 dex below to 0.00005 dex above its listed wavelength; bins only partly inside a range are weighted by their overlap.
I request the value 3.0 angstrom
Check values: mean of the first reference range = 7.85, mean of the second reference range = 7.84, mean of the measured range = 7.18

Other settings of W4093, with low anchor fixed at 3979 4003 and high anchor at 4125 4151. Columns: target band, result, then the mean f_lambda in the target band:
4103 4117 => 1.3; 7.11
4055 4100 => 0.6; 7.64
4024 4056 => -1.1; 7.93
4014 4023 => -0.5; 8.09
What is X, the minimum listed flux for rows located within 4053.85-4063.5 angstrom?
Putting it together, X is 7.528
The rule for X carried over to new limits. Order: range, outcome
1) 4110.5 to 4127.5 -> 7.437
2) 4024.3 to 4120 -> 4.954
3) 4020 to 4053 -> 7.69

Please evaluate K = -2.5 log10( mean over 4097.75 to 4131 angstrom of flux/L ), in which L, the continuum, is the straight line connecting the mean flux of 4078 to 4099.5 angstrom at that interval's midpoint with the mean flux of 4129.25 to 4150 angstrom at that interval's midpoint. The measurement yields 0.082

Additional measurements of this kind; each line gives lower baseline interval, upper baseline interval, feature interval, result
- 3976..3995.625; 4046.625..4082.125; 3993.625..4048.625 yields -0.055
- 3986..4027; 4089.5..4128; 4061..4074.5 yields -0.038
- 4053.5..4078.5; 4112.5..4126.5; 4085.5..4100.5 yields 0.056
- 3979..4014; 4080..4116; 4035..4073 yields -0.061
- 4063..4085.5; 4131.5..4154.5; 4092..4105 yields 0.214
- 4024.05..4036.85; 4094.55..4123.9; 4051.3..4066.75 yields -0.014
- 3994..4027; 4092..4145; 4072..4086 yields -0.040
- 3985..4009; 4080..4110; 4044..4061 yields -0.059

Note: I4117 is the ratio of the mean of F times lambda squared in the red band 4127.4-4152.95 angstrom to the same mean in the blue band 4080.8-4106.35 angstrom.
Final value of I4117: 1.14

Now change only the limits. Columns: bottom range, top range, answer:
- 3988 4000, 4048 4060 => 1.04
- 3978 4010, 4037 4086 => 1.06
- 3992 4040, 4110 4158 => 1.05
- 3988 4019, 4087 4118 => 0.94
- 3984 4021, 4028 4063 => 1.03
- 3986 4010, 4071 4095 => 1.05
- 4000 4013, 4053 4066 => 1.00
